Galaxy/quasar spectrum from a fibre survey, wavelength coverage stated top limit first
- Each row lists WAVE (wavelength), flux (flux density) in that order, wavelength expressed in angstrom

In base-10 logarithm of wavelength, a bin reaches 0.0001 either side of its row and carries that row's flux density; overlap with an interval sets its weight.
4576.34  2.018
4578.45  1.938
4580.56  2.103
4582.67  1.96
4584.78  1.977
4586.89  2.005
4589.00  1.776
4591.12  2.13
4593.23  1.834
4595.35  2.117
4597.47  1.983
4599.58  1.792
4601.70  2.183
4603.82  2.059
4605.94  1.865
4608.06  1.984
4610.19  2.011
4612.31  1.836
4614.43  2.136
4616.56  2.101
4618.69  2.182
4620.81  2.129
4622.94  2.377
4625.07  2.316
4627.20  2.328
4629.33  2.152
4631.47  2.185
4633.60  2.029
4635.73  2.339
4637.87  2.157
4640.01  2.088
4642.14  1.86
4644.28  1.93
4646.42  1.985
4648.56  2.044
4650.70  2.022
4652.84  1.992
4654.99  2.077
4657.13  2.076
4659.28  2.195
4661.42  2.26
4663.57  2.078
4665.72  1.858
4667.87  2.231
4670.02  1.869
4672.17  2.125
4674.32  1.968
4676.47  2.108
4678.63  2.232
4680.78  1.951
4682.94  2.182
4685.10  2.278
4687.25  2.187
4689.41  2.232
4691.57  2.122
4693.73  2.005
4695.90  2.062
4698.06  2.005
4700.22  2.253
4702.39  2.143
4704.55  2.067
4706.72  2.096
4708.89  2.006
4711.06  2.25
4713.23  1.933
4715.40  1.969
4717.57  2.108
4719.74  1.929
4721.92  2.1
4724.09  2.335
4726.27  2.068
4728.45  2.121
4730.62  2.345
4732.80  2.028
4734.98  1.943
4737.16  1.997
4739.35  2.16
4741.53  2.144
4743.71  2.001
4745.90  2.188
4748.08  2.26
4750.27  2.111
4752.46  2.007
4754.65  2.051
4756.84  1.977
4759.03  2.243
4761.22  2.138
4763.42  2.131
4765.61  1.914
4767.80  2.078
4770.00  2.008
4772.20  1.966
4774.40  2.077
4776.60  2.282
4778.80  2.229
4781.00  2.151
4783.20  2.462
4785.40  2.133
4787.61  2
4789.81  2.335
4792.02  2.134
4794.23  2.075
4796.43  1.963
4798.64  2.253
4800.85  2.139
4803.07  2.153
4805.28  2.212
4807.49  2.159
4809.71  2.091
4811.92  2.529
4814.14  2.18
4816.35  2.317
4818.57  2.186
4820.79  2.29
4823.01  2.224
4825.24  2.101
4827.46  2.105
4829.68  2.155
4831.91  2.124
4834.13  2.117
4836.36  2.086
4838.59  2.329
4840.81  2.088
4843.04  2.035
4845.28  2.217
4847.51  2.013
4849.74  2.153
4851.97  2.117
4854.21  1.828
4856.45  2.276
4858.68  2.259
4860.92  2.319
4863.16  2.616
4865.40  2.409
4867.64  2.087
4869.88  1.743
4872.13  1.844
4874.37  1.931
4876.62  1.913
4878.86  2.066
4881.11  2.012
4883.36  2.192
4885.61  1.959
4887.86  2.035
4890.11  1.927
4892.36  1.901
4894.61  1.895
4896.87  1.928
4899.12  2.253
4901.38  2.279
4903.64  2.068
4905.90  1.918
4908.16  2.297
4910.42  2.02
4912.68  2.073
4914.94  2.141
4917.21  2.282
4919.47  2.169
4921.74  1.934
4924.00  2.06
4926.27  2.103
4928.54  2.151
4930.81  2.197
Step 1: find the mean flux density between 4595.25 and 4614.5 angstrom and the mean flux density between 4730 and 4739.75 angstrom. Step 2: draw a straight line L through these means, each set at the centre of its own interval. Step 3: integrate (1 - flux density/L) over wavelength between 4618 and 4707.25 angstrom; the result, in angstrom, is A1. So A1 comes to -3.9 angstrom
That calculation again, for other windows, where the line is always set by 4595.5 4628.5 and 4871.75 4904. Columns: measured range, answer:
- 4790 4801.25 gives -0.49 angstrom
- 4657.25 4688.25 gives -0.54 angstrom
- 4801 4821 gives -1.89 angstrom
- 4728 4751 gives -0.71 angstrom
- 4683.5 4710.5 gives -0.78 angstrom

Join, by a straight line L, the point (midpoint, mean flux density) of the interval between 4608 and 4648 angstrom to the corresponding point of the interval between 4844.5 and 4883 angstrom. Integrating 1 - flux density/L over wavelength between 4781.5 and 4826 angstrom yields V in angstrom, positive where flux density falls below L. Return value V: -1.9 angstrom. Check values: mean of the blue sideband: 2.11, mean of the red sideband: 2.11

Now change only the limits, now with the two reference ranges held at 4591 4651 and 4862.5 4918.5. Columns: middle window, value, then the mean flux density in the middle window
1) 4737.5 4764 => -0.5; 2.11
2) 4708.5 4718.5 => 0.1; 2.06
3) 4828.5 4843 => -0.5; 2.14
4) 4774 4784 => -0.8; 2.25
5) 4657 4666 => -0.2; 2.12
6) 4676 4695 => -0.7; 2.14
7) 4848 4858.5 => -0.2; 2.1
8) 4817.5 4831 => -0.7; 2.17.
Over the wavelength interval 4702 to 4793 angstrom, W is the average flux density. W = 2.11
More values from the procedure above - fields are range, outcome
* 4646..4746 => 2.09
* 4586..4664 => 2.07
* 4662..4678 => 2.05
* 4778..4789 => 2.2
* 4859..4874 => 2.16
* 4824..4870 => 2.16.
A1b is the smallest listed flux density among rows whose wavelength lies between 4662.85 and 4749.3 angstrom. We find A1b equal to 1.858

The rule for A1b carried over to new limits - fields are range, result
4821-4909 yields 1.743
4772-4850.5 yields 1.963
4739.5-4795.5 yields 1.914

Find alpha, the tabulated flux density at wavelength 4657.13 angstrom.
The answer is 2.076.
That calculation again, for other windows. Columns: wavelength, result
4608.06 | 1.984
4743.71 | 2.001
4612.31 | 1.836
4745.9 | 2.188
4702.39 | 2.143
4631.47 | 2.185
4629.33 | 2.152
